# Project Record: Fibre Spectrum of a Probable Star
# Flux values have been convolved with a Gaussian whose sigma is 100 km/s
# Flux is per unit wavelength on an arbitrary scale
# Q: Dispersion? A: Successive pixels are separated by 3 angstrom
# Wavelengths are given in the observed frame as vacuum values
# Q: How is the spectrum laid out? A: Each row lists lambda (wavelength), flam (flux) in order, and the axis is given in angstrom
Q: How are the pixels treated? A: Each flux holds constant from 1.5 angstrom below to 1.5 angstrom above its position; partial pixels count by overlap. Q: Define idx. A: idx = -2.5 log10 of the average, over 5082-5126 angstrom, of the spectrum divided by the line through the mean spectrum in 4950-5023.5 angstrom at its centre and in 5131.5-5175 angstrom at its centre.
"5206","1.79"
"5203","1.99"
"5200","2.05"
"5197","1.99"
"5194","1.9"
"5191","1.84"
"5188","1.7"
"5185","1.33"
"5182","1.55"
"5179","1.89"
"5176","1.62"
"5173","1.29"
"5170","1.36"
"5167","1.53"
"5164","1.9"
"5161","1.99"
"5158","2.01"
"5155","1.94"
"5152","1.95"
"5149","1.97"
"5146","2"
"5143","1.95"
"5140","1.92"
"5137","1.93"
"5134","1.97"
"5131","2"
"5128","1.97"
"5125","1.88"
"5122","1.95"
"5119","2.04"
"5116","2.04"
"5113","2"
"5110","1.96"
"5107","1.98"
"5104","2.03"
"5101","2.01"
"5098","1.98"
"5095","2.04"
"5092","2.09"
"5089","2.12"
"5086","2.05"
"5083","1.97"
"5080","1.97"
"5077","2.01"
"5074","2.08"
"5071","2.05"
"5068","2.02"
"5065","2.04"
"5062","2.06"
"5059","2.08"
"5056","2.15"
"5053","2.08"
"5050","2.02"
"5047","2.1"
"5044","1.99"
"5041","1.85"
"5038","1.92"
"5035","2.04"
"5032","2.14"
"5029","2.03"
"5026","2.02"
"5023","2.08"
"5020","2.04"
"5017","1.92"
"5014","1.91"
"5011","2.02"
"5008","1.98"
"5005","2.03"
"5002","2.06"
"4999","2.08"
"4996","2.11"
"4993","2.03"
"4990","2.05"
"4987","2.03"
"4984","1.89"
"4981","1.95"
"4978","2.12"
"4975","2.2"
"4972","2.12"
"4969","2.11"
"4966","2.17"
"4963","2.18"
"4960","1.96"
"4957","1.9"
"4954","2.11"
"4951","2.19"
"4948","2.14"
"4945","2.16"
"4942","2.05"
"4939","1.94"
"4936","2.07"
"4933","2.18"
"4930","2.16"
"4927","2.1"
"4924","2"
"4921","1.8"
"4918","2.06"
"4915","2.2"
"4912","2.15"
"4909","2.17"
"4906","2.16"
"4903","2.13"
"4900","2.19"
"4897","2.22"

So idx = -0.06 mag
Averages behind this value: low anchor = 2.05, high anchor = 1.84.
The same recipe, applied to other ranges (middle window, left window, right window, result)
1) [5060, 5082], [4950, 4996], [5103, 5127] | -0.012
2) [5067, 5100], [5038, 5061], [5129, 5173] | -0.031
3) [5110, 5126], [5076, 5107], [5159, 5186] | -0.051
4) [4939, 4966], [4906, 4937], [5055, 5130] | -0.002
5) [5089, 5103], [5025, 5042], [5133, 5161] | -0.032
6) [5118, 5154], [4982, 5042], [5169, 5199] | -0.118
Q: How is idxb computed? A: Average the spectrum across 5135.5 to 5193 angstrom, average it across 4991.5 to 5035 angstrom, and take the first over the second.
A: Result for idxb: 0.87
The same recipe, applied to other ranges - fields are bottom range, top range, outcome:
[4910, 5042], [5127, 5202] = 0.89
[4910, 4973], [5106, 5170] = 0.93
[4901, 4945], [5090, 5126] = 0.96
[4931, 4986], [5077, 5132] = 0.96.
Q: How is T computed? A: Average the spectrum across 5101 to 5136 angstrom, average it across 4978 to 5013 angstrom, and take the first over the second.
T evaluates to 0.98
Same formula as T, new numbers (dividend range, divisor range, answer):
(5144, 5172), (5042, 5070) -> 0.90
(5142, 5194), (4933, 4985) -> 0.84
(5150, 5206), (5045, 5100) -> 0.86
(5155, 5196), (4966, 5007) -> 0.82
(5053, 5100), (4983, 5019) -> 1.02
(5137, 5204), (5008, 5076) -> 0.89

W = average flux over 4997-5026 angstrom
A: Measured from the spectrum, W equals 2.02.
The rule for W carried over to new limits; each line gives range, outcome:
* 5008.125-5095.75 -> 2.03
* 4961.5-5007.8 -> 2.07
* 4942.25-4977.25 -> 2.11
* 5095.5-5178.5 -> 1.9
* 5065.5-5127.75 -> 2.01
